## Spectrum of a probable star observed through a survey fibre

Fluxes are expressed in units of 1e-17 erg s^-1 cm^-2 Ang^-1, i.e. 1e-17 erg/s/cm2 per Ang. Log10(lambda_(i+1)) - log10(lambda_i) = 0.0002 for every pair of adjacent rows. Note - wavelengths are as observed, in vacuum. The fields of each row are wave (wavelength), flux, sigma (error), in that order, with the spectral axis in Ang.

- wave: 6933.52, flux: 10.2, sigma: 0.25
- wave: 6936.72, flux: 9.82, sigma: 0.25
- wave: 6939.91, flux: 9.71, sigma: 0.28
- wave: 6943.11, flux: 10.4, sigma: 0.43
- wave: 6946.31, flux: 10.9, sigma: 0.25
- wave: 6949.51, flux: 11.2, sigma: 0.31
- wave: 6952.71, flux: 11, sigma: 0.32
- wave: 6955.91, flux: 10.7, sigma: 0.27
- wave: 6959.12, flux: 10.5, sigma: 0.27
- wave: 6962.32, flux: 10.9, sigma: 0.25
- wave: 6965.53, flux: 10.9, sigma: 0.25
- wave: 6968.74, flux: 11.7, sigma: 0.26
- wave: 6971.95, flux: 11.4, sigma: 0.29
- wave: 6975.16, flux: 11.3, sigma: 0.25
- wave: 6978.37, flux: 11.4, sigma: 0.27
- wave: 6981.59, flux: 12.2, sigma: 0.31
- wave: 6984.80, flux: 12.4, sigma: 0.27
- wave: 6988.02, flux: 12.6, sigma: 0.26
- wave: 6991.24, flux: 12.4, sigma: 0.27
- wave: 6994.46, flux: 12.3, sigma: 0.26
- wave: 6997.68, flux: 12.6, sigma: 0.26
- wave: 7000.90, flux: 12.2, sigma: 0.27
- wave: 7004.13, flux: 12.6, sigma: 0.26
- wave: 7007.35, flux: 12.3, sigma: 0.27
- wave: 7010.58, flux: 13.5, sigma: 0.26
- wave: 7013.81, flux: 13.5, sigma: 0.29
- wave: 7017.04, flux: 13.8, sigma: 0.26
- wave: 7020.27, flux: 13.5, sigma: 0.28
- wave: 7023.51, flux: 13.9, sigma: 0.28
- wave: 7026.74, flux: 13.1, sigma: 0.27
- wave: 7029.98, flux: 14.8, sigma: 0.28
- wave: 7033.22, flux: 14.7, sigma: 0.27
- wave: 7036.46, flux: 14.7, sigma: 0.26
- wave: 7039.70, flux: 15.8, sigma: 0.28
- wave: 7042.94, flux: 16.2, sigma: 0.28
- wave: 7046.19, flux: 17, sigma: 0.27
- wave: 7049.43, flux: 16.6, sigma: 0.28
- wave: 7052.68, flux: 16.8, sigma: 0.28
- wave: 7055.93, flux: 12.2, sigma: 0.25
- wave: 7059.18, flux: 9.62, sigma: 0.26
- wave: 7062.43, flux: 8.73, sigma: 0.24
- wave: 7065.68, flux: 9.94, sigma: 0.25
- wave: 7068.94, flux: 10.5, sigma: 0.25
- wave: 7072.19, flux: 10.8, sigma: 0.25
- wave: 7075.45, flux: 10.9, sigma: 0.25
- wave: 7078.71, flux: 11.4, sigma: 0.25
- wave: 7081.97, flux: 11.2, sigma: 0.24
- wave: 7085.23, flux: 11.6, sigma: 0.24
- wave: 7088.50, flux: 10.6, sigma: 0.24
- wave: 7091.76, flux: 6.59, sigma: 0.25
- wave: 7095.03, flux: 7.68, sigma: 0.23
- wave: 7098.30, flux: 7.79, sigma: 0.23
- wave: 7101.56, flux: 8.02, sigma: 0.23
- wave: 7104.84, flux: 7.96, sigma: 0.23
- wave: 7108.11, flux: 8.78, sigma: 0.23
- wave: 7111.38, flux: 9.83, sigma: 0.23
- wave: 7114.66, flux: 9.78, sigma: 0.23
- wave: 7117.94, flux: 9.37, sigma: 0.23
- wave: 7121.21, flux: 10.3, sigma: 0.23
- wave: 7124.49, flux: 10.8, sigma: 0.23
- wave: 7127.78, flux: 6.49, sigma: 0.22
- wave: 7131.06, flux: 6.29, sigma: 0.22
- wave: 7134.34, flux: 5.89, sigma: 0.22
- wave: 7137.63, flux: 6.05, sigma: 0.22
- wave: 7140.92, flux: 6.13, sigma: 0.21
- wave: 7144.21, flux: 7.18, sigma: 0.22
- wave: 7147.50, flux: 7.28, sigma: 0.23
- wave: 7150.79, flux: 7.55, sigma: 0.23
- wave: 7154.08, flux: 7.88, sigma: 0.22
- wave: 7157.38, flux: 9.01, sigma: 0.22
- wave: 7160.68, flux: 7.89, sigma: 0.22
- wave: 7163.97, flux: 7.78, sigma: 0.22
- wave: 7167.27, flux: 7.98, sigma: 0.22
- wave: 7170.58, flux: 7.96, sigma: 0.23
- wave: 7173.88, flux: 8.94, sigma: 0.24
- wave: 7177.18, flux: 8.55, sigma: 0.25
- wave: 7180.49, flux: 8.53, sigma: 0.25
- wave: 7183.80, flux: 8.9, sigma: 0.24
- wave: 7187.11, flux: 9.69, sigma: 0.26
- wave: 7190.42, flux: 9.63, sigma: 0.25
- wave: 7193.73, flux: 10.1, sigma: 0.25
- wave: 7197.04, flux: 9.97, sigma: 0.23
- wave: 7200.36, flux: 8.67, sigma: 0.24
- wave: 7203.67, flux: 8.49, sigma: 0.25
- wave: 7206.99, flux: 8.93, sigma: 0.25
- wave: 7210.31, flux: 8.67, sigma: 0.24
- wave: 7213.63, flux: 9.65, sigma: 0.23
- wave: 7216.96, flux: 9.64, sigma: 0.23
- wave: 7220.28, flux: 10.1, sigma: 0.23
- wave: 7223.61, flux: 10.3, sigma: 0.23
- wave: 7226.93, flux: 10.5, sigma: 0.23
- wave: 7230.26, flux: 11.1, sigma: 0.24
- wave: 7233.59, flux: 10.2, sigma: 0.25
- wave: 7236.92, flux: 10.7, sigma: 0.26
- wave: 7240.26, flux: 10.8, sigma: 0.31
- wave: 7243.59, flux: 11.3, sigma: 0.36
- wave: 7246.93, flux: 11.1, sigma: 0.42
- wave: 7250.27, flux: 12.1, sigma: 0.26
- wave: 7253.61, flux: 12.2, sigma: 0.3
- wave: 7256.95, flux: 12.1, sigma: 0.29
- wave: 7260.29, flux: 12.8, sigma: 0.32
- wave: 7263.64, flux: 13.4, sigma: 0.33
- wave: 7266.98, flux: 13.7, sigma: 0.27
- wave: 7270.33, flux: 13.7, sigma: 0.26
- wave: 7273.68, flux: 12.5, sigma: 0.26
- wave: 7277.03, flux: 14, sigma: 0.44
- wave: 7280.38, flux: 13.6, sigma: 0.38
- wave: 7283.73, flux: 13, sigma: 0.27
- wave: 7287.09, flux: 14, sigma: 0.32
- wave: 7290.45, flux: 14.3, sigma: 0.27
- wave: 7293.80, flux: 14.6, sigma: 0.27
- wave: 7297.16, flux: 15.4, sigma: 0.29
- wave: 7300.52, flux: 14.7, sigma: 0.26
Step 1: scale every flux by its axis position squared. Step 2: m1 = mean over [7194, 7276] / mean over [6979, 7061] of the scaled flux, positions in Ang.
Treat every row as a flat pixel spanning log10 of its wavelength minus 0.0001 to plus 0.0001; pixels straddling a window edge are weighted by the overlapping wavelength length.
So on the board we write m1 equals 0.86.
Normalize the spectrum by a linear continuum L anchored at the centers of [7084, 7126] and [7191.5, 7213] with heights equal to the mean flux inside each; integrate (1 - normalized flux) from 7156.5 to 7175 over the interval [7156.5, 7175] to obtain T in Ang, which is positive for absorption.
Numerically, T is 1.9 Ang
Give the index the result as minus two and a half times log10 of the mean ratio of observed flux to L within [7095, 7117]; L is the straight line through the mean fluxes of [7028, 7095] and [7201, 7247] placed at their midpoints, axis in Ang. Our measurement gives 0.33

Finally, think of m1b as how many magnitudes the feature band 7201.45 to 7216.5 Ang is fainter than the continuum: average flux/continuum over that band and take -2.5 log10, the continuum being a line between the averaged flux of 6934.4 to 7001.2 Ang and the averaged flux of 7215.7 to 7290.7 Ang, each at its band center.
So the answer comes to 0.31 mag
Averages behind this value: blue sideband 11.3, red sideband 12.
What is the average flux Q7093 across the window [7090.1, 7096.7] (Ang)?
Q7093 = 7.16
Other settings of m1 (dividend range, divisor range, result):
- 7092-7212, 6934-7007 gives 0.77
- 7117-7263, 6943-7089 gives 0.78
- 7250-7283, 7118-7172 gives 1.75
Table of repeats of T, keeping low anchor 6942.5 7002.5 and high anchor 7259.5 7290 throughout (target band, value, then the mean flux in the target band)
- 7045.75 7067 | -1.29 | 12.8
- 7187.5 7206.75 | 5.36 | 9.36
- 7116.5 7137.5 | 7.54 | 8.03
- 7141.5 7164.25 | 8.92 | 7.72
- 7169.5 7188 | 5.91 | 8.75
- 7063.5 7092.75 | 4.24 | 10.4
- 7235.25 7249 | 2.33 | 11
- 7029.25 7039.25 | -2.44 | 14.9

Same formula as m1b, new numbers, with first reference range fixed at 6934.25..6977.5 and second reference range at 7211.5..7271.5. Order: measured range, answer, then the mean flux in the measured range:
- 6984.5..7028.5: -0.185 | 12.9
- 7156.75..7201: 0.263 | 8.83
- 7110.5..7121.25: 0.143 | 9.75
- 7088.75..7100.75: 0.384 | 7.78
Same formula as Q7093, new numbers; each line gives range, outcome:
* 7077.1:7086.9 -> 11.4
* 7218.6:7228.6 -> 10.3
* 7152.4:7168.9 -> 8.11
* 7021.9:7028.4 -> 13.5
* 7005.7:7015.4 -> 13.1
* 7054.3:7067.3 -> 10.1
